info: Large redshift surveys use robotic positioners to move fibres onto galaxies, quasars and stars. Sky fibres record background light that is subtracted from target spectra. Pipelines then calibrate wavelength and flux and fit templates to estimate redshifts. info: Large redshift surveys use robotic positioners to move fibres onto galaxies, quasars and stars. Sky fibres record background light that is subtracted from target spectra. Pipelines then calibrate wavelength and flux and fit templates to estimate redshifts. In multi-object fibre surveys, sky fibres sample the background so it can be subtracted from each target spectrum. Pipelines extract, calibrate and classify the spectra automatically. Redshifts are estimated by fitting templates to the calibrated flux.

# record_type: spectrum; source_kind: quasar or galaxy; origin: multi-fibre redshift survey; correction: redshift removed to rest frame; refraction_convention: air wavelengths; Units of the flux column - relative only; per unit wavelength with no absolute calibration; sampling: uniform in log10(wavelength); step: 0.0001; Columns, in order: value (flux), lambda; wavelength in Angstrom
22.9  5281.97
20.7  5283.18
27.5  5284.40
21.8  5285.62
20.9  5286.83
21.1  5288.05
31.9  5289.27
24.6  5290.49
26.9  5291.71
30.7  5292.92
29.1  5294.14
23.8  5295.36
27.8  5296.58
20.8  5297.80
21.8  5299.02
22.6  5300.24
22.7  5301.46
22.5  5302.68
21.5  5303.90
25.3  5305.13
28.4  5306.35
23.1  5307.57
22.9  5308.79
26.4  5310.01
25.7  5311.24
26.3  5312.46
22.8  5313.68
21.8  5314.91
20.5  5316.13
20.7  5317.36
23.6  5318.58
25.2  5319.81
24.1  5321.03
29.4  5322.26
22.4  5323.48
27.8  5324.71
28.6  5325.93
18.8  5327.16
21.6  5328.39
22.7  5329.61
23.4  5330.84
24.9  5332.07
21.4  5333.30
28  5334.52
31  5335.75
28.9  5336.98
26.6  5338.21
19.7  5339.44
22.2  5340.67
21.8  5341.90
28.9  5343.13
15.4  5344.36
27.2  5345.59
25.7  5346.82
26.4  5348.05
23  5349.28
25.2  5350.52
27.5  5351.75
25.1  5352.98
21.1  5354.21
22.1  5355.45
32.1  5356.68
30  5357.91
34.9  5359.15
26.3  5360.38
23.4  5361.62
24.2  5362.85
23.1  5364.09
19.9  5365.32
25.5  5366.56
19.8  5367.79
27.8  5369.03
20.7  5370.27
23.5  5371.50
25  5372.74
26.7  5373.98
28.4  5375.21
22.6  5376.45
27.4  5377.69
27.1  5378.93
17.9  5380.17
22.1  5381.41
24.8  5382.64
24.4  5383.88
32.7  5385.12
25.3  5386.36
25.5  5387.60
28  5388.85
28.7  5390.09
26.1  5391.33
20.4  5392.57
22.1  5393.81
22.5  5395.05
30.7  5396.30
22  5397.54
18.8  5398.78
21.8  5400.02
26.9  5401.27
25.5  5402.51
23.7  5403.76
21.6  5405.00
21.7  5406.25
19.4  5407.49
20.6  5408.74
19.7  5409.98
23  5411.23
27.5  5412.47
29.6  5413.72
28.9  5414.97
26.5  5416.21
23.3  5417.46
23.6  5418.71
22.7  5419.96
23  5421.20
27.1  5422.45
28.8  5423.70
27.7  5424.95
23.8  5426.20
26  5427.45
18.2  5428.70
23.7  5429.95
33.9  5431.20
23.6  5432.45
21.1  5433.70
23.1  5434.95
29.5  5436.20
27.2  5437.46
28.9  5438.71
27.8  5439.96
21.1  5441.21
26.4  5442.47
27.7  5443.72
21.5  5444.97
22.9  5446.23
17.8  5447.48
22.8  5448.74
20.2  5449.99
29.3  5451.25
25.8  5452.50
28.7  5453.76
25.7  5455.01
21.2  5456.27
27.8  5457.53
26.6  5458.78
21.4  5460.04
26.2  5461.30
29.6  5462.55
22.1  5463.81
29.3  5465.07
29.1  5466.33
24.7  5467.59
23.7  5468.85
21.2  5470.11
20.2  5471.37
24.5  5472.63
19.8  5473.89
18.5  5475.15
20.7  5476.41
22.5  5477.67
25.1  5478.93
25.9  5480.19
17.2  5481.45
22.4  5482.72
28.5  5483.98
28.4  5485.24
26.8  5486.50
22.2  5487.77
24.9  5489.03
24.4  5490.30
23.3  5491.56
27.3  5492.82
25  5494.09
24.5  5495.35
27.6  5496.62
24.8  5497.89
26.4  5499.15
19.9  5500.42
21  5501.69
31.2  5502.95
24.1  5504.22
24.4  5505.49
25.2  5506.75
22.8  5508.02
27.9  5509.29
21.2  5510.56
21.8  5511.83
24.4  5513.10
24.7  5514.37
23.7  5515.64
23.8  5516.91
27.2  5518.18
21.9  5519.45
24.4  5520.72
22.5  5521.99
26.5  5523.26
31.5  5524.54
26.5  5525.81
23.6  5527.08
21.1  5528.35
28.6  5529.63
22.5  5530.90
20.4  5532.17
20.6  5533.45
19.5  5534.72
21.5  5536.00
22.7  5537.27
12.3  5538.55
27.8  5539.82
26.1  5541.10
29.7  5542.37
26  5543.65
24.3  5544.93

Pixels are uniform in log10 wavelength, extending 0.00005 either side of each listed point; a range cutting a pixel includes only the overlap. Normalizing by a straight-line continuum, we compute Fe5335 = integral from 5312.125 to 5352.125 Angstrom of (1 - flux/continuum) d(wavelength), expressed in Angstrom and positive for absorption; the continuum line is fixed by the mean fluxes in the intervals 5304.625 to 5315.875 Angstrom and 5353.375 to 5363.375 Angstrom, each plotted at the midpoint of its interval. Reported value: 2.0 Angstrom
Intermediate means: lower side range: 24.6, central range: 24.3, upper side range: 26.7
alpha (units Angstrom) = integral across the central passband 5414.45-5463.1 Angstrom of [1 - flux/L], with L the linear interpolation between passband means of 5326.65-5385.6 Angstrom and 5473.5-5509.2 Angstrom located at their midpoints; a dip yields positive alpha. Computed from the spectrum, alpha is -1.45 Angstrom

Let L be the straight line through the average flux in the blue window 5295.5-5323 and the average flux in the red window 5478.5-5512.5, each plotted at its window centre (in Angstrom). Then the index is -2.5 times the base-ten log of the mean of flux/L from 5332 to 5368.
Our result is -0.05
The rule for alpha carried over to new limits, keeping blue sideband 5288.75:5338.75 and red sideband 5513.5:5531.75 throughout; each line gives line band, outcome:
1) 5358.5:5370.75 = 0.1 Angstrom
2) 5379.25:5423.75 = 0.9 Angstrom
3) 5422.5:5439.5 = -0.7 Angstrom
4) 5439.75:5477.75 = 1.2 Angstrom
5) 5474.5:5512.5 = 1.0 Angstrom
